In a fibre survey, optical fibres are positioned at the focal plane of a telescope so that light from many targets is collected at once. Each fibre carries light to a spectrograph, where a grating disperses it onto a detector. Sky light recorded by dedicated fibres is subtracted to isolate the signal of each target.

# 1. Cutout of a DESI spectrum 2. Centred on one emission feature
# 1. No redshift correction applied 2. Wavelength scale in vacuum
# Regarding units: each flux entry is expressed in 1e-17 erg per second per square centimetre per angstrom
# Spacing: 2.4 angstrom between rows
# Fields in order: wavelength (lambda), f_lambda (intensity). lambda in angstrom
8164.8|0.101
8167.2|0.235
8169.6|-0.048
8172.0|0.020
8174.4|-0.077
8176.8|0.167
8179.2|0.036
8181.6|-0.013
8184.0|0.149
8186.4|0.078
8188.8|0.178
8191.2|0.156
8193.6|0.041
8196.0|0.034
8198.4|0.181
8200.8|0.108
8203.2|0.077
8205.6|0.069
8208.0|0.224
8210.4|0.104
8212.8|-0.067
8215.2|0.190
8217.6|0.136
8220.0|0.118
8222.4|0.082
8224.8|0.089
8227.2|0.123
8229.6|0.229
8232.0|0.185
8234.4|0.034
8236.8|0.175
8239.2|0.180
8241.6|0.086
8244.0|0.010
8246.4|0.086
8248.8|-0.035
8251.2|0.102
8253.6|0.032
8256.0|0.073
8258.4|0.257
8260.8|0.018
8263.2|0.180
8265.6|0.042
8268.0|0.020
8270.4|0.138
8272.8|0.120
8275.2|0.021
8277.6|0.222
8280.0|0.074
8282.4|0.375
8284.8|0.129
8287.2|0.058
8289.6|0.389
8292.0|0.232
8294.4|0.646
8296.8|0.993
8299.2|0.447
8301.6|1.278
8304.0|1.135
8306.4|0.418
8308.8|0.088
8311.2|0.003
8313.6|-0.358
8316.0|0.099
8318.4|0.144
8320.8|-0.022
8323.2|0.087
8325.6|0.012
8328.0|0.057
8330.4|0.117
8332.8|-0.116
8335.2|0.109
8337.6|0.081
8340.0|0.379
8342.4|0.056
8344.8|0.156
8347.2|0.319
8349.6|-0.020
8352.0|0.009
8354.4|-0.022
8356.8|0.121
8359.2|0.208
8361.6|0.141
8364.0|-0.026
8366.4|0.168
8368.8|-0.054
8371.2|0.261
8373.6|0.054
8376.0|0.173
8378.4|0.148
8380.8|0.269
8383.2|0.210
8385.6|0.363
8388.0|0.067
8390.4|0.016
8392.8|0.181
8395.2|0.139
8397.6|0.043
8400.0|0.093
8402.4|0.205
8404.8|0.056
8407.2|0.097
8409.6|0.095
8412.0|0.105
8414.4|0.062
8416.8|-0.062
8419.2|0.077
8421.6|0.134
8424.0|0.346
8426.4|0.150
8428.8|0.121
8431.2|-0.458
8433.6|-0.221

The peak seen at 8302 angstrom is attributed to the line [O II]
